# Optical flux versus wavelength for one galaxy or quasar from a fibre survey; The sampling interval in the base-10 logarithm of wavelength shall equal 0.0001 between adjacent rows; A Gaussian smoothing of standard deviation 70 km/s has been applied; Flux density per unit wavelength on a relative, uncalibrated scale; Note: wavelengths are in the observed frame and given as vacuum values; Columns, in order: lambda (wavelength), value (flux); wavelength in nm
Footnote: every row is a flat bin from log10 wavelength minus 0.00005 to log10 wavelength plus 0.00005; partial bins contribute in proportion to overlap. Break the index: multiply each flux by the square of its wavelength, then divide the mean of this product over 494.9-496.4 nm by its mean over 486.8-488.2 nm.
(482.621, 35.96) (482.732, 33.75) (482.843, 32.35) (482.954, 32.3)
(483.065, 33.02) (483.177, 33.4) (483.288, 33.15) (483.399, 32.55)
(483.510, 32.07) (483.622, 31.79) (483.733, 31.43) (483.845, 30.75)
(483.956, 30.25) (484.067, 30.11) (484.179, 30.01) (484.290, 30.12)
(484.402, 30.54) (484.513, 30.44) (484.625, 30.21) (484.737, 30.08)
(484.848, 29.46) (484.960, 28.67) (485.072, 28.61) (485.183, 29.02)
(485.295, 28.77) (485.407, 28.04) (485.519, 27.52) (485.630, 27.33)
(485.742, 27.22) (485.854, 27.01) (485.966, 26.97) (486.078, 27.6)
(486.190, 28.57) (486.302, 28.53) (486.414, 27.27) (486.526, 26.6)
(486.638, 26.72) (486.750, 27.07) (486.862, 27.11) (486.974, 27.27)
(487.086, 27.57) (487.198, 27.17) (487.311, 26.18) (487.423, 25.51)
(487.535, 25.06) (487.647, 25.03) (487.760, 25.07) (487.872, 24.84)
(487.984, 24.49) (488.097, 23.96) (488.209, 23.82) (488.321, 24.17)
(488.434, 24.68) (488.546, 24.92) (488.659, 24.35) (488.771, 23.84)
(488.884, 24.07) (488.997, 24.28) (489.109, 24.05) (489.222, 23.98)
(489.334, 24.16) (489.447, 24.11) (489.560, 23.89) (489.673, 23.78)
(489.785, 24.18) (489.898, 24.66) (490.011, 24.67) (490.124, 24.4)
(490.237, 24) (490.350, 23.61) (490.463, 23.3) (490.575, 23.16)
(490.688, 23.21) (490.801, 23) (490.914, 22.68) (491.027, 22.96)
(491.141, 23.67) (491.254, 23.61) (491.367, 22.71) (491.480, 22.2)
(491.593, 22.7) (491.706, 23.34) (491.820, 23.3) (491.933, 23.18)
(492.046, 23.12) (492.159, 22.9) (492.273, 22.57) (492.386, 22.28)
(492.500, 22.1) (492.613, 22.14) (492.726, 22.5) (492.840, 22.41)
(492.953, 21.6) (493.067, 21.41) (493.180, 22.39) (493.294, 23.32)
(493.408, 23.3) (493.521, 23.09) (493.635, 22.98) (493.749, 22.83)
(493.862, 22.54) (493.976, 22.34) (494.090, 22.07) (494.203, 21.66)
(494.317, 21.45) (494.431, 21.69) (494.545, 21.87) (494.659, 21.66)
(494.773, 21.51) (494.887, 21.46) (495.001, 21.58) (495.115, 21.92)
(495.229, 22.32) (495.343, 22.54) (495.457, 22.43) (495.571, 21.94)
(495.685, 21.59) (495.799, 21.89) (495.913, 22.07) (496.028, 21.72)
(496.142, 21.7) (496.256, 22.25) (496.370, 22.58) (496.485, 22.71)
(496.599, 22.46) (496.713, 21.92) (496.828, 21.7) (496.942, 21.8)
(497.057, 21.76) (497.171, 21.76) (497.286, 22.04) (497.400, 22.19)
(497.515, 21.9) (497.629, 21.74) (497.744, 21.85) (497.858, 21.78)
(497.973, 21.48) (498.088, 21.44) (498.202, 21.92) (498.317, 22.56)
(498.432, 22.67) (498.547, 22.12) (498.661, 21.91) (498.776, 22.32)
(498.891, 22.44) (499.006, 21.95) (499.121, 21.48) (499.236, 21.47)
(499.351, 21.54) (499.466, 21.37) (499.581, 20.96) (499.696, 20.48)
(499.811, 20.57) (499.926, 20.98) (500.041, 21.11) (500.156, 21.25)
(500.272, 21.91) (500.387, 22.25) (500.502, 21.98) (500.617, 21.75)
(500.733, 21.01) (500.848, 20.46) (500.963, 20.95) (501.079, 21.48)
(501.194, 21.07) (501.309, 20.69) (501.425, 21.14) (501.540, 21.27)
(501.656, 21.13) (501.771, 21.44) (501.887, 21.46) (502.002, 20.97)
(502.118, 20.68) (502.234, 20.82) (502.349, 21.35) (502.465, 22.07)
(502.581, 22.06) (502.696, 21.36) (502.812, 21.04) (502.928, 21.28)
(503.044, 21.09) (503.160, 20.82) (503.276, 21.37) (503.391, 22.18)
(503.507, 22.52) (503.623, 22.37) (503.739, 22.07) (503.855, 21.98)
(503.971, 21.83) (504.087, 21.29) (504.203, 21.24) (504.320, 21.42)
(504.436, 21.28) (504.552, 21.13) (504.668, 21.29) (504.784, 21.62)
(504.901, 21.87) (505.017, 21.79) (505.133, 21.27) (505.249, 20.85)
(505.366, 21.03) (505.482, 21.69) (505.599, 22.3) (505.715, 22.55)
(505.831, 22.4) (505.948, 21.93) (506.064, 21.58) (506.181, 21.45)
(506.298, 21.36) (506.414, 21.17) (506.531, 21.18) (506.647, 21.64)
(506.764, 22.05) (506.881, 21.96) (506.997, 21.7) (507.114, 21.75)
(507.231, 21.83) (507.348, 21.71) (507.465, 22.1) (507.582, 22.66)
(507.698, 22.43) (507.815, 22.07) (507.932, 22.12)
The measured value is 0.89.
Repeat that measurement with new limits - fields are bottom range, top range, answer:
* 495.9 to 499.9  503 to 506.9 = 1.02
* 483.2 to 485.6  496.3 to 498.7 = 0.77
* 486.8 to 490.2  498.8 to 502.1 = 0.90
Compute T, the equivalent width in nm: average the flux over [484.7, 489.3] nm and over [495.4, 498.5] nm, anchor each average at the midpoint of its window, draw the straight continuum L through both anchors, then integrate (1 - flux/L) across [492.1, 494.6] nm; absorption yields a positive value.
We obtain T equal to 0.13 nm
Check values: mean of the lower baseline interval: 26.4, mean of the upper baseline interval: 22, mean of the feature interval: 22.3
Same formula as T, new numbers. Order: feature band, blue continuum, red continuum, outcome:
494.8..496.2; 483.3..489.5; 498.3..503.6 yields 0.10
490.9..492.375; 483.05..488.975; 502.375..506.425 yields 0.17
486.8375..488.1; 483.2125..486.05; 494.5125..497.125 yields 0.09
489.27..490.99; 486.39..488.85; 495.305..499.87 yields 0.06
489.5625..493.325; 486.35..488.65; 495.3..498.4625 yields 0.17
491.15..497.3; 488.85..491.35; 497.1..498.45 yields 0.13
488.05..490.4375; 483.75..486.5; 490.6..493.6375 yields 0.10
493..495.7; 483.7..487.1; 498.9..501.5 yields 0.22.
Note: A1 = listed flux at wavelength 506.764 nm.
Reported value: 22.05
